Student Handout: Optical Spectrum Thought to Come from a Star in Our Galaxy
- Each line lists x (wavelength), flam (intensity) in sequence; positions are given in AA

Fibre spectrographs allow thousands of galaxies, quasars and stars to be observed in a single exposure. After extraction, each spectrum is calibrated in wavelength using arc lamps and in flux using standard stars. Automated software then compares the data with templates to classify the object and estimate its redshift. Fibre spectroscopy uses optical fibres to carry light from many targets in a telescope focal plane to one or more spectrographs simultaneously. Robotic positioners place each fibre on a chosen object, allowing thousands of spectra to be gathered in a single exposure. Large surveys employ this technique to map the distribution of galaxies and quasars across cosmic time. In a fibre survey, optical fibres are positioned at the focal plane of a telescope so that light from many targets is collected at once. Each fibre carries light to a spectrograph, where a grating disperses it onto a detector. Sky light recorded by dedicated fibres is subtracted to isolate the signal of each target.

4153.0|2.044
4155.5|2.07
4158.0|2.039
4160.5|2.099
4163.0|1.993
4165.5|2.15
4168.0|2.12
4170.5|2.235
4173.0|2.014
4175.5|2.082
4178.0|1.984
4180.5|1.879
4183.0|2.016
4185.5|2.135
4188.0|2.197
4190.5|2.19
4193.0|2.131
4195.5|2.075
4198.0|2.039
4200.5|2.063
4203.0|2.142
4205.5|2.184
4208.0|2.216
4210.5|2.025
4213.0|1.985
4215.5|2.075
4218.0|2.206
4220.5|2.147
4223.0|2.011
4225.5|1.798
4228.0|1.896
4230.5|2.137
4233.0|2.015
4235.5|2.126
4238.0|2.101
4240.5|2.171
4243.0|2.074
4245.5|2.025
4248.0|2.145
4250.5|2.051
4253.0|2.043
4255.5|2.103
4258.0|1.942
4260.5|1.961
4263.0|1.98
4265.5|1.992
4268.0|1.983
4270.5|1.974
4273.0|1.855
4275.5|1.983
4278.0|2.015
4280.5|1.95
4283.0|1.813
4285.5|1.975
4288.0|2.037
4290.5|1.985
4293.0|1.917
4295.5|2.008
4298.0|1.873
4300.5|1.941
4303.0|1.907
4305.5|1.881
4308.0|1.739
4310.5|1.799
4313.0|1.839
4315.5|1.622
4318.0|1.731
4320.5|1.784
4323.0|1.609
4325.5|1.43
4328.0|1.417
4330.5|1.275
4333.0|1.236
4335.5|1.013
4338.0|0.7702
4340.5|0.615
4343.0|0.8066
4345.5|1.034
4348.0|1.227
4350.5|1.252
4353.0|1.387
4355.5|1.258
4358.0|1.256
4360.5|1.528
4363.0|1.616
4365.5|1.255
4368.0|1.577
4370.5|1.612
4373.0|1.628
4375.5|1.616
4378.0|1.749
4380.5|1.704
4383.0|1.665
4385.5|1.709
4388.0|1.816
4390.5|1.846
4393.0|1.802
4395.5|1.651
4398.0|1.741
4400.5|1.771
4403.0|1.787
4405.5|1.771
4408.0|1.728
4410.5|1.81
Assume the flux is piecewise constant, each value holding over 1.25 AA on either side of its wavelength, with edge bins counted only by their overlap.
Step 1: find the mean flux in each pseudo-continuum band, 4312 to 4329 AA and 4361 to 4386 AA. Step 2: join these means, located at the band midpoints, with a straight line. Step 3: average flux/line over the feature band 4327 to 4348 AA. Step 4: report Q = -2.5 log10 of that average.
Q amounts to 0.50 mag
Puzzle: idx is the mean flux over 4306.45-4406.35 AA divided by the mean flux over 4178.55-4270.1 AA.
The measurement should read 0.73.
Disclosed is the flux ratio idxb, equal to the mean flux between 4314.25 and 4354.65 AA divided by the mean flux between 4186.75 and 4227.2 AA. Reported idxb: 0.60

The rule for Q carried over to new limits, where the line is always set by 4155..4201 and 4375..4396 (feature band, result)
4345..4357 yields 0.396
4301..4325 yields 0.056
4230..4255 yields -0.061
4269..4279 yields -0.020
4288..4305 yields -0.034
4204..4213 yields -0.047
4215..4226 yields -0.028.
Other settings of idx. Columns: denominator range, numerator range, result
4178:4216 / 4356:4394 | 0.77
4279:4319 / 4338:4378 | 0.70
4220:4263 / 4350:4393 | 0.77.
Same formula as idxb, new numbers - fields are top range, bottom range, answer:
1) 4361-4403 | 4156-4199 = 0.80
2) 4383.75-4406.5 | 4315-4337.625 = 1.24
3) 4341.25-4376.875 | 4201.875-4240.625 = 0.65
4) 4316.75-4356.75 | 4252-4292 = 0.63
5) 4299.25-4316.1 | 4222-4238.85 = 0.91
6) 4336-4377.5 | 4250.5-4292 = 0.65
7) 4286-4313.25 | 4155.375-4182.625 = 0.93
